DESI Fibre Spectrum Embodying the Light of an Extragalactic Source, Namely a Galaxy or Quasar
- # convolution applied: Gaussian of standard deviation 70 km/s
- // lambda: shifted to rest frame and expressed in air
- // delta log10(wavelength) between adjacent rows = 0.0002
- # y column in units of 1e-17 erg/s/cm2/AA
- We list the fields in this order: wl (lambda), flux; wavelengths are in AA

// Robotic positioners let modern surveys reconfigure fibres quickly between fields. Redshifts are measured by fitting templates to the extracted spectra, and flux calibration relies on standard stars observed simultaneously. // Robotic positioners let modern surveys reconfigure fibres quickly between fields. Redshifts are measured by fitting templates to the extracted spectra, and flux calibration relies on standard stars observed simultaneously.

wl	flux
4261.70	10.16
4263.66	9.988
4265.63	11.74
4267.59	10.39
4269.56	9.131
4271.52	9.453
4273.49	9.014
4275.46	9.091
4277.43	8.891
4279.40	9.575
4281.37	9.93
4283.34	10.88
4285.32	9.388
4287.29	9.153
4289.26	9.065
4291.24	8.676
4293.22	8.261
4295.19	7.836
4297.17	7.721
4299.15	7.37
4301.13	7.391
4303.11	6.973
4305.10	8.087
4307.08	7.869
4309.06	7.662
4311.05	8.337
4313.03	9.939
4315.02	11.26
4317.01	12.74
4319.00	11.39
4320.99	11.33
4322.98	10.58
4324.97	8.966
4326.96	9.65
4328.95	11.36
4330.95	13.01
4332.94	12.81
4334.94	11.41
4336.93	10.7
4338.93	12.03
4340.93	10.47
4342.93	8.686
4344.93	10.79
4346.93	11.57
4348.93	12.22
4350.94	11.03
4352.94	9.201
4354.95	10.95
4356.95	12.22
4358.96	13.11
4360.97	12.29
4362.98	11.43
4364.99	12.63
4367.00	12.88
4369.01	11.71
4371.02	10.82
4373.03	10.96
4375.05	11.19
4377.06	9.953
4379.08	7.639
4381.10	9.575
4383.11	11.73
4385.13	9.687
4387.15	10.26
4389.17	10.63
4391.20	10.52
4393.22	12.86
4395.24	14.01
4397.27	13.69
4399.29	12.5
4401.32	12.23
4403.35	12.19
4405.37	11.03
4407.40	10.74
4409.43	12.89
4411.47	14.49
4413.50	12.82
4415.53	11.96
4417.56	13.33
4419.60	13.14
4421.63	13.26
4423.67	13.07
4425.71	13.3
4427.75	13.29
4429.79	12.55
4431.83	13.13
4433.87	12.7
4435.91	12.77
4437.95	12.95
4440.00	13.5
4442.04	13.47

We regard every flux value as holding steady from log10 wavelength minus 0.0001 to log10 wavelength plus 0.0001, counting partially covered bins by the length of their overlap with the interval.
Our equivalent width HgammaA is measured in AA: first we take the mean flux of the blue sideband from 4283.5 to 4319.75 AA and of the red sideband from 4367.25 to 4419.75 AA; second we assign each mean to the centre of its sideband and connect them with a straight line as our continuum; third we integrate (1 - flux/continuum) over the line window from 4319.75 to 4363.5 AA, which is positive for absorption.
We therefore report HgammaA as -4.8 AA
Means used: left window 8.87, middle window 11.2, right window 11.6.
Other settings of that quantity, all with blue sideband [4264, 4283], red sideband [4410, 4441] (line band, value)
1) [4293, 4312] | 4.8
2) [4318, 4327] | 0.3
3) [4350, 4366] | 0.0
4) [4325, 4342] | -0.3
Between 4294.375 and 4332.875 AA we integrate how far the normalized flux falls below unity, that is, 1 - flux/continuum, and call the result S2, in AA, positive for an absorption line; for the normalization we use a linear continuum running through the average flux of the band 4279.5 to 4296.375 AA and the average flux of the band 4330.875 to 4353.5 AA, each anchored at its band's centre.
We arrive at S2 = 2.28 AA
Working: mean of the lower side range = 9.16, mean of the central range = 9.54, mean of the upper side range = 11.1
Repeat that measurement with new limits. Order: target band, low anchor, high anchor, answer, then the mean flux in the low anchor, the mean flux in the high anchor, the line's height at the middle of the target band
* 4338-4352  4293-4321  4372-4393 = -2.0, 8.88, 10.3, 9.6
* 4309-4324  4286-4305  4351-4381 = -2.6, 8.07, 11.2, 8.99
